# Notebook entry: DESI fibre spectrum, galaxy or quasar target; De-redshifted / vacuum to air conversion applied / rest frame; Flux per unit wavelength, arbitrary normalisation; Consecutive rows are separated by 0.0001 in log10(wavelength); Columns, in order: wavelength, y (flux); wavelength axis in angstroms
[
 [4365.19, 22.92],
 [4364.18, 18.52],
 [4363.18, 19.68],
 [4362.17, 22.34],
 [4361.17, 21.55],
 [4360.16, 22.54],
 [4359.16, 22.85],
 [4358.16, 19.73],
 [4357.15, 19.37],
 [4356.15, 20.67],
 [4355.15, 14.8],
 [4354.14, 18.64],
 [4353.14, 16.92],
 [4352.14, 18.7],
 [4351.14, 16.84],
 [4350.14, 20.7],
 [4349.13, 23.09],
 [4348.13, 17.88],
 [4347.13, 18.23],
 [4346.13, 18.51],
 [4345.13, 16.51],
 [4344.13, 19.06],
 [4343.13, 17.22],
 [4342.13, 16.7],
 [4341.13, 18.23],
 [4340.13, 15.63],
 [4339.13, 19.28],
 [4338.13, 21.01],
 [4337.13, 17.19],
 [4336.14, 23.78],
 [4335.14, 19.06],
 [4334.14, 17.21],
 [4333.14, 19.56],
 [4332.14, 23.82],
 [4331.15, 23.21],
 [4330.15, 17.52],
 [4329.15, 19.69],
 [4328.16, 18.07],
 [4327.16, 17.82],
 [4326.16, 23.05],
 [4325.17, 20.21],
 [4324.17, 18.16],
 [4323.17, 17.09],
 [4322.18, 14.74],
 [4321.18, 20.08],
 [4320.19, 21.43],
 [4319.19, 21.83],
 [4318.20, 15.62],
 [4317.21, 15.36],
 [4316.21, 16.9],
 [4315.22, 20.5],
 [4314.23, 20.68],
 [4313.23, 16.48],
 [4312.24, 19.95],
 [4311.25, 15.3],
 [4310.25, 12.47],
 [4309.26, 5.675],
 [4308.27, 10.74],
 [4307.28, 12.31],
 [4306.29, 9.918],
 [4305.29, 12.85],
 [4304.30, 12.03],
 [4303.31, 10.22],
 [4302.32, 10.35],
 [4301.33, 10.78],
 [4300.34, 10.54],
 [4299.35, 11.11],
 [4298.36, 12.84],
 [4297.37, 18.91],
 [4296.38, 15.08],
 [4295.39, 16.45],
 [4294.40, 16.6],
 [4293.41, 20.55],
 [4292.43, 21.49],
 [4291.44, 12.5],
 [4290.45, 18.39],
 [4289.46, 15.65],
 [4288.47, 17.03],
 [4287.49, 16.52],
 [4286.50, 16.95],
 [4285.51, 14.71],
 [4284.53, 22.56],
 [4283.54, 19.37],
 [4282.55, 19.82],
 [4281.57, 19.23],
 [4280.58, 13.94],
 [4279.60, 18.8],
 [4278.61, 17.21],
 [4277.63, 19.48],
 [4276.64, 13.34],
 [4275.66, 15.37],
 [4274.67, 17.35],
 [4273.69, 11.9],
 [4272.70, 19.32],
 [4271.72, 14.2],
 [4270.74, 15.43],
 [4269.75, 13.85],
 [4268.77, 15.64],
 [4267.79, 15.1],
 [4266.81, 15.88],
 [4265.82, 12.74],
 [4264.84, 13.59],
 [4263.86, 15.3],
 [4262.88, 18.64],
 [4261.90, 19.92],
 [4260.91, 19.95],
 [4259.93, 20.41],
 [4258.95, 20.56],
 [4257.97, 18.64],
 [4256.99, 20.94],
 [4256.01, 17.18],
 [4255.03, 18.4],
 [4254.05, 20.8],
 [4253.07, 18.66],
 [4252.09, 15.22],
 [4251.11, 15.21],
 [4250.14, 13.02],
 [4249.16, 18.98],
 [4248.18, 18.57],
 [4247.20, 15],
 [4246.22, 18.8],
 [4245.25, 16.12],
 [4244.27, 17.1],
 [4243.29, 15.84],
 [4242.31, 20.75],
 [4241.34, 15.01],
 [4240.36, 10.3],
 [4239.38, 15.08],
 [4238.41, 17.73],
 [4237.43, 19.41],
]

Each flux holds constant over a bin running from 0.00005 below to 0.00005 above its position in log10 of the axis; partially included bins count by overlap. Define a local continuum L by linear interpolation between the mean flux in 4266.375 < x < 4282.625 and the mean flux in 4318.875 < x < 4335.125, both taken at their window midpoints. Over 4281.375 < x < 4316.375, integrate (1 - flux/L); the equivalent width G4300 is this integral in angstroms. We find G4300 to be 4.6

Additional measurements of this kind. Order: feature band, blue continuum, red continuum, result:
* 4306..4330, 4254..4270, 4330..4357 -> 2.04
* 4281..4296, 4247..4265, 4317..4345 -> 0.48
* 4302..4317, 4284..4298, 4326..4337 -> 3.87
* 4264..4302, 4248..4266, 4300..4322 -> 0.58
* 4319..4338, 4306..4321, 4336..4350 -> -2.61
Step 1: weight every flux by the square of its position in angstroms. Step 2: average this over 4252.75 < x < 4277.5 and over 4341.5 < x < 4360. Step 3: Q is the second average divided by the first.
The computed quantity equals 1.15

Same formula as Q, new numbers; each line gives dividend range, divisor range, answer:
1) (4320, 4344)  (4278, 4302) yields 1.18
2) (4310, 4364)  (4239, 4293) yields 1.16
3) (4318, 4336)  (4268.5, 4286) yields 1.19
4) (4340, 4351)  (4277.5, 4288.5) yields 1.05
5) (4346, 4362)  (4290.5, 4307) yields 1.43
